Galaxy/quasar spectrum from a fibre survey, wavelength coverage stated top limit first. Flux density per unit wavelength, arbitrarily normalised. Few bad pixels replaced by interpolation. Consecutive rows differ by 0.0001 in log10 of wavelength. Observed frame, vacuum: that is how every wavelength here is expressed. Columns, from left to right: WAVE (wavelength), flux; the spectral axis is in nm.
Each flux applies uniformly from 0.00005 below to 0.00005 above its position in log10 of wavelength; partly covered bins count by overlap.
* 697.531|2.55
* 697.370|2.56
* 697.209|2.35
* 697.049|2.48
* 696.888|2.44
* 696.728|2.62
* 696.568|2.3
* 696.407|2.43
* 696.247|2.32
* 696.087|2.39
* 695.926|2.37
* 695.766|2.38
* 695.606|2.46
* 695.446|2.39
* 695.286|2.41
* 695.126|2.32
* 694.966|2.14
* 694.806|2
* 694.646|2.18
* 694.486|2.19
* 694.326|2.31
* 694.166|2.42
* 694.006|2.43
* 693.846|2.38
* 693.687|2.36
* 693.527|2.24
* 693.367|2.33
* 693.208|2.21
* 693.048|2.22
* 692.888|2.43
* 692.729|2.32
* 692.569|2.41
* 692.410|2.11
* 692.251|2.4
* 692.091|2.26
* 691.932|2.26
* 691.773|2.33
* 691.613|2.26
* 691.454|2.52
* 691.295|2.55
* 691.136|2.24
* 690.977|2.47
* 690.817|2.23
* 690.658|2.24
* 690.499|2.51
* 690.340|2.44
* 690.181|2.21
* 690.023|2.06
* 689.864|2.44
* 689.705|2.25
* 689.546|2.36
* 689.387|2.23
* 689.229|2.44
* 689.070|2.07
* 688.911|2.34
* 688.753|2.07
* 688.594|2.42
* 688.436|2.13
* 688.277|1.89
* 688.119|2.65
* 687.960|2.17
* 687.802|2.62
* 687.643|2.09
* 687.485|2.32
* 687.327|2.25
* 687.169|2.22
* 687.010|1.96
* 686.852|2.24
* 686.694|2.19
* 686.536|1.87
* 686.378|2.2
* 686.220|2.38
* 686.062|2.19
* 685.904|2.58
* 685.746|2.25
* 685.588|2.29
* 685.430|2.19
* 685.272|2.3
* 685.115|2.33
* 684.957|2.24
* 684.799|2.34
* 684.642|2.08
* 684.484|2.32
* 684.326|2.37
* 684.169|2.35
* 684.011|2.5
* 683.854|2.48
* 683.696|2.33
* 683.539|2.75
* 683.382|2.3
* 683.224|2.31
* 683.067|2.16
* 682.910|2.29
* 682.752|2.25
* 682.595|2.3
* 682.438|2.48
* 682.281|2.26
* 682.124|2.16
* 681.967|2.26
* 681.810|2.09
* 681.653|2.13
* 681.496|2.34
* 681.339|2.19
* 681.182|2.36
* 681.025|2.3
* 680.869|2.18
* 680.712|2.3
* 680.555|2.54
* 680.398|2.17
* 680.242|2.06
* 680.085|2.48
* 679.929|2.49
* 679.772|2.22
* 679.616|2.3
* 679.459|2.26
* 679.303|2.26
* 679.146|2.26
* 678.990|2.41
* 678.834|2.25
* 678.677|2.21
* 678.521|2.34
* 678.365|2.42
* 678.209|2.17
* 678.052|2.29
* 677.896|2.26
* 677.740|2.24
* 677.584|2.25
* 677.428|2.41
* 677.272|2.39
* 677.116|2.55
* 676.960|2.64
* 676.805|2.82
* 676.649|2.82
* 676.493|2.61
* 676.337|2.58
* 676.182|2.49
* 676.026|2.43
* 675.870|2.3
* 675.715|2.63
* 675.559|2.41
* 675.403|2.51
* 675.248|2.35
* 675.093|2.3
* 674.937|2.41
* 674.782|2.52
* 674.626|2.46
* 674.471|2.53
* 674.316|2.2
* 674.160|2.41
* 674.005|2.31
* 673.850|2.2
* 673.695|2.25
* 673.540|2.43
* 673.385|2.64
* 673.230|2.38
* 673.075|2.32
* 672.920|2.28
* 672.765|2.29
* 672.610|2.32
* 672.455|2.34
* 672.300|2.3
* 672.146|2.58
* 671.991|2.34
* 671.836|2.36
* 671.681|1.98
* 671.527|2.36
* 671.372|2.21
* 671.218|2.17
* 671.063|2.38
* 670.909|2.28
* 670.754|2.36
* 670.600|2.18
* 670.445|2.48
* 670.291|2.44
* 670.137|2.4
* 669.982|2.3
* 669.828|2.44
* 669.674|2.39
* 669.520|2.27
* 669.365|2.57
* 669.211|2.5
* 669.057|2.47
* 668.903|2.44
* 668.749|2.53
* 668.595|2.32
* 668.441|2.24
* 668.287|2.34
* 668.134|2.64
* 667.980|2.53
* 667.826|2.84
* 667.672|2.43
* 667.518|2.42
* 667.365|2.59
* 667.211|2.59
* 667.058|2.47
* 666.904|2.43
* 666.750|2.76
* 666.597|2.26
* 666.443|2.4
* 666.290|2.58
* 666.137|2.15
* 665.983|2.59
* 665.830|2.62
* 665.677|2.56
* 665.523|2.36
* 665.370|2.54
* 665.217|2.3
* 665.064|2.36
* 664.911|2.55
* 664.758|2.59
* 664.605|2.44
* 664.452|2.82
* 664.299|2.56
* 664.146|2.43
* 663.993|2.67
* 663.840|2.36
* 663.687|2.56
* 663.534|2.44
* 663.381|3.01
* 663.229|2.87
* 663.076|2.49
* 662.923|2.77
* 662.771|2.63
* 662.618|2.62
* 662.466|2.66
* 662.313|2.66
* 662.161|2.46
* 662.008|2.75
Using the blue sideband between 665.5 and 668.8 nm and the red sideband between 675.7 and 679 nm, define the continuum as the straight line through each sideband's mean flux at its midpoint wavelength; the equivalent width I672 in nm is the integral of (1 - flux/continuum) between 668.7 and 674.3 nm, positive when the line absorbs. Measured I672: 0.241 nm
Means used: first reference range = 2.49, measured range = 2.36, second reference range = 2.43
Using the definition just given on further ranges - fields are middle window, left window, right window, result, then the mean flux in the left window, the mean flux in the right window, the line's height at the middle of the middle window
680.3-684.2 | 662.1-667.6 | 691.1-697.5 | 0.188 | 2.54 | 2.35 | 2.43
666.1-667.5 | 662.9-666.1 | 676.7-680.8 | 0.026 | 2.56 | 2.35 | 2.52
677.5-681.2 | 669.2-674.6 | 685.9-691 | 0.025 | 2.35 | 2.26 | 2.31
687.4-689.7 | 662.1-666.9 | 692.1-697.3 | 0.104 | 2.55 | 2.34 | 2.38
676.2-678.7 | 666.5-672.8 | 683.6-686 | -0.081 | 2.4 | 2.33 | 2.37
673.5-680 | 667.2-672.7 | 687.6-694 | -0.078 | 2.4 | 2.31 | 2.37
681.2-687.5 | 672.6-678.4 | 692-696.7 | 0.251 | 2.42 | 2.32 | 2.37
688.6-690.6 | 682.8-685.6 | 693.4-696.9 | 0.038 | 2.33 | 2.34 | 2.33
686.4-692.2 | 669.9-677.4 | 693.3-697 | 0.209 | 2.4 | 2.34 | 2.36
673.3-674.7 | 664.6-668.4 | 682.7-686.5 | 0.023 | 2.49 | 2.32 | 2.42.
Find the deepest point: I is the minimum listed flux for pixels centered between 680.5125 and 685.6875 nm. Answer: 2.08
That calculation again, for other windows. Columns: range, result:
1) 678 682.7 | 2.06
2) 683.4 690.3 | 1.87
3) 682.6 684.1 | 2.16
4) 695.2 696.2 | 2.37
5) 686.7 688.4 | 1.89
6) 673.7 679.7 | 2.17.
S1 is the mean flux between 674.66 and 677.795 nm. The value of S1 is 2.48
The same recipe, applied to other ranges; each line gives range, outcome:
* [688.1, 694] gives 2.3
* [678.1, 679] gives 2.29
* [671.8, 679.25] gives 2.4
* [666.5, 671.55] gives 2.43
